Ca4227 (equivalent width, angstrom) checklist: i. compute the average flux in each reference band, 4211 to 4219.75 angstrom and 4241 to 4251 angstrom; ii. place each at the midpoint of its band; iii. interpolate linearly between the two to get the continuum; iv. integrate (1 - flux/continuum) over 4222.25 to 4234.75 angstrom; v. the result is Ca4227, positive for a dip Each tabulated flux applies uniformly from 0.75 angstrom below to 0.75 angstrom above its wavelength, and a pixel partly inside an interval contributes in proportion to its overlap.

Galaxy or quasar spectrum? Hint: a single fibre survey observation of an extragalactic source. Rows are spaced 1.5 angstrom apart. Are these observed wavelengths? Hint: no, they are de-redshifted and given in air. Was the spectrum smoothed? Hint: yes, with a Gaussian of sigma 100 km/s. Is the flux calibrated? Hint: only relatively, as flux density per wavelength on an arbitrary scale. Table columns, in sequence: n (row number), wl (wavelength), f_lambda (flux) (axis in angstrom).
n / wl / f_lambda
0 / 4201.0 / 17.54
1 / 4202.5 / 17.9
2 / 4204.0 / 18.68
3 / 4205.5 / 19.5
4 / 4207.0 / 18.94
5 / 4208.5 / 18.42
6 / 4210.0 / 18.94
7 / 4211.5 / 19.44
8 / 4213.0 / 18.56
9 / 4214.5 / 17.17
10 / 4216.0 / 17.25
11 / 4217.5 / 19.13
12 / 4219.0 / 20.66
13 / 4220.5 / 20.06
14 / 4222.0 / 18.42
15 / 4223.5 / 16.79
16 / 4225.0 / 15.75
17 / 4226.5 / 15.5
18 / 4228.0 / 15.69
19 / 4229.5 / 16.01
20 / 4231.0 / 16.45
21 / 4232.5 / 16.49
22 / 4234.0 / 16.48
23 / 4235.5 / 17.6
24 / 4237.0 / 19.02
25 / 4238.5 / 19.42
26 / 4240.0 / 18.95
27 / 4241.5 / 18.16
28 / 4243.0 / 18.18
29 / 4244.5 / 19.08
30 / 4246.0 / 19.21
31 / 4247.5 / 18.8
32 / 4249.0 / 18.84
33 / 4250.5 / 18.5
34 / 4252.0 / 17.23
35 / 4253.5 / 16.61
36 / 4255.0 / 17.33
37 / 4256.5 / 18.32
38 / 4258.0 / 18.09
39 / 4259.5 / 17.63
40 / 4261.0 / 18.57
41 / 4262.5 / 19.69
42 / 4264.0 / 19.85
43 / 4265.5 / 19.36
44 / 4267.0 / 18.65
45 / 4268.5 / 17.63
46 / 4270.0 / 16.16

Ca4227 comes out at 1.64 angstrom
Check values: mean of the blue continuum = 18.7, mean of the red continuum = 18.7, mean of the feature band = 16.2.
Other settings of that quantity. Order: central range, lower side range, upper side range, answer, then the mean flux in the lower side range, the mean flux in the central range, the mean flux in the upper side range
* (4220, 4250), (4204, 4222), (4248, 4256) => 0.8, 18.9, 17.7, 17.8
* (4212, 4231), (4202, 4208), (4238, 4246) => 1.2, 18.8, 17.6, 18.8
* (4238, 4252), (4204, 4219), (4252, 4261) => -0.6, 18.7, 18.7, 17.6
